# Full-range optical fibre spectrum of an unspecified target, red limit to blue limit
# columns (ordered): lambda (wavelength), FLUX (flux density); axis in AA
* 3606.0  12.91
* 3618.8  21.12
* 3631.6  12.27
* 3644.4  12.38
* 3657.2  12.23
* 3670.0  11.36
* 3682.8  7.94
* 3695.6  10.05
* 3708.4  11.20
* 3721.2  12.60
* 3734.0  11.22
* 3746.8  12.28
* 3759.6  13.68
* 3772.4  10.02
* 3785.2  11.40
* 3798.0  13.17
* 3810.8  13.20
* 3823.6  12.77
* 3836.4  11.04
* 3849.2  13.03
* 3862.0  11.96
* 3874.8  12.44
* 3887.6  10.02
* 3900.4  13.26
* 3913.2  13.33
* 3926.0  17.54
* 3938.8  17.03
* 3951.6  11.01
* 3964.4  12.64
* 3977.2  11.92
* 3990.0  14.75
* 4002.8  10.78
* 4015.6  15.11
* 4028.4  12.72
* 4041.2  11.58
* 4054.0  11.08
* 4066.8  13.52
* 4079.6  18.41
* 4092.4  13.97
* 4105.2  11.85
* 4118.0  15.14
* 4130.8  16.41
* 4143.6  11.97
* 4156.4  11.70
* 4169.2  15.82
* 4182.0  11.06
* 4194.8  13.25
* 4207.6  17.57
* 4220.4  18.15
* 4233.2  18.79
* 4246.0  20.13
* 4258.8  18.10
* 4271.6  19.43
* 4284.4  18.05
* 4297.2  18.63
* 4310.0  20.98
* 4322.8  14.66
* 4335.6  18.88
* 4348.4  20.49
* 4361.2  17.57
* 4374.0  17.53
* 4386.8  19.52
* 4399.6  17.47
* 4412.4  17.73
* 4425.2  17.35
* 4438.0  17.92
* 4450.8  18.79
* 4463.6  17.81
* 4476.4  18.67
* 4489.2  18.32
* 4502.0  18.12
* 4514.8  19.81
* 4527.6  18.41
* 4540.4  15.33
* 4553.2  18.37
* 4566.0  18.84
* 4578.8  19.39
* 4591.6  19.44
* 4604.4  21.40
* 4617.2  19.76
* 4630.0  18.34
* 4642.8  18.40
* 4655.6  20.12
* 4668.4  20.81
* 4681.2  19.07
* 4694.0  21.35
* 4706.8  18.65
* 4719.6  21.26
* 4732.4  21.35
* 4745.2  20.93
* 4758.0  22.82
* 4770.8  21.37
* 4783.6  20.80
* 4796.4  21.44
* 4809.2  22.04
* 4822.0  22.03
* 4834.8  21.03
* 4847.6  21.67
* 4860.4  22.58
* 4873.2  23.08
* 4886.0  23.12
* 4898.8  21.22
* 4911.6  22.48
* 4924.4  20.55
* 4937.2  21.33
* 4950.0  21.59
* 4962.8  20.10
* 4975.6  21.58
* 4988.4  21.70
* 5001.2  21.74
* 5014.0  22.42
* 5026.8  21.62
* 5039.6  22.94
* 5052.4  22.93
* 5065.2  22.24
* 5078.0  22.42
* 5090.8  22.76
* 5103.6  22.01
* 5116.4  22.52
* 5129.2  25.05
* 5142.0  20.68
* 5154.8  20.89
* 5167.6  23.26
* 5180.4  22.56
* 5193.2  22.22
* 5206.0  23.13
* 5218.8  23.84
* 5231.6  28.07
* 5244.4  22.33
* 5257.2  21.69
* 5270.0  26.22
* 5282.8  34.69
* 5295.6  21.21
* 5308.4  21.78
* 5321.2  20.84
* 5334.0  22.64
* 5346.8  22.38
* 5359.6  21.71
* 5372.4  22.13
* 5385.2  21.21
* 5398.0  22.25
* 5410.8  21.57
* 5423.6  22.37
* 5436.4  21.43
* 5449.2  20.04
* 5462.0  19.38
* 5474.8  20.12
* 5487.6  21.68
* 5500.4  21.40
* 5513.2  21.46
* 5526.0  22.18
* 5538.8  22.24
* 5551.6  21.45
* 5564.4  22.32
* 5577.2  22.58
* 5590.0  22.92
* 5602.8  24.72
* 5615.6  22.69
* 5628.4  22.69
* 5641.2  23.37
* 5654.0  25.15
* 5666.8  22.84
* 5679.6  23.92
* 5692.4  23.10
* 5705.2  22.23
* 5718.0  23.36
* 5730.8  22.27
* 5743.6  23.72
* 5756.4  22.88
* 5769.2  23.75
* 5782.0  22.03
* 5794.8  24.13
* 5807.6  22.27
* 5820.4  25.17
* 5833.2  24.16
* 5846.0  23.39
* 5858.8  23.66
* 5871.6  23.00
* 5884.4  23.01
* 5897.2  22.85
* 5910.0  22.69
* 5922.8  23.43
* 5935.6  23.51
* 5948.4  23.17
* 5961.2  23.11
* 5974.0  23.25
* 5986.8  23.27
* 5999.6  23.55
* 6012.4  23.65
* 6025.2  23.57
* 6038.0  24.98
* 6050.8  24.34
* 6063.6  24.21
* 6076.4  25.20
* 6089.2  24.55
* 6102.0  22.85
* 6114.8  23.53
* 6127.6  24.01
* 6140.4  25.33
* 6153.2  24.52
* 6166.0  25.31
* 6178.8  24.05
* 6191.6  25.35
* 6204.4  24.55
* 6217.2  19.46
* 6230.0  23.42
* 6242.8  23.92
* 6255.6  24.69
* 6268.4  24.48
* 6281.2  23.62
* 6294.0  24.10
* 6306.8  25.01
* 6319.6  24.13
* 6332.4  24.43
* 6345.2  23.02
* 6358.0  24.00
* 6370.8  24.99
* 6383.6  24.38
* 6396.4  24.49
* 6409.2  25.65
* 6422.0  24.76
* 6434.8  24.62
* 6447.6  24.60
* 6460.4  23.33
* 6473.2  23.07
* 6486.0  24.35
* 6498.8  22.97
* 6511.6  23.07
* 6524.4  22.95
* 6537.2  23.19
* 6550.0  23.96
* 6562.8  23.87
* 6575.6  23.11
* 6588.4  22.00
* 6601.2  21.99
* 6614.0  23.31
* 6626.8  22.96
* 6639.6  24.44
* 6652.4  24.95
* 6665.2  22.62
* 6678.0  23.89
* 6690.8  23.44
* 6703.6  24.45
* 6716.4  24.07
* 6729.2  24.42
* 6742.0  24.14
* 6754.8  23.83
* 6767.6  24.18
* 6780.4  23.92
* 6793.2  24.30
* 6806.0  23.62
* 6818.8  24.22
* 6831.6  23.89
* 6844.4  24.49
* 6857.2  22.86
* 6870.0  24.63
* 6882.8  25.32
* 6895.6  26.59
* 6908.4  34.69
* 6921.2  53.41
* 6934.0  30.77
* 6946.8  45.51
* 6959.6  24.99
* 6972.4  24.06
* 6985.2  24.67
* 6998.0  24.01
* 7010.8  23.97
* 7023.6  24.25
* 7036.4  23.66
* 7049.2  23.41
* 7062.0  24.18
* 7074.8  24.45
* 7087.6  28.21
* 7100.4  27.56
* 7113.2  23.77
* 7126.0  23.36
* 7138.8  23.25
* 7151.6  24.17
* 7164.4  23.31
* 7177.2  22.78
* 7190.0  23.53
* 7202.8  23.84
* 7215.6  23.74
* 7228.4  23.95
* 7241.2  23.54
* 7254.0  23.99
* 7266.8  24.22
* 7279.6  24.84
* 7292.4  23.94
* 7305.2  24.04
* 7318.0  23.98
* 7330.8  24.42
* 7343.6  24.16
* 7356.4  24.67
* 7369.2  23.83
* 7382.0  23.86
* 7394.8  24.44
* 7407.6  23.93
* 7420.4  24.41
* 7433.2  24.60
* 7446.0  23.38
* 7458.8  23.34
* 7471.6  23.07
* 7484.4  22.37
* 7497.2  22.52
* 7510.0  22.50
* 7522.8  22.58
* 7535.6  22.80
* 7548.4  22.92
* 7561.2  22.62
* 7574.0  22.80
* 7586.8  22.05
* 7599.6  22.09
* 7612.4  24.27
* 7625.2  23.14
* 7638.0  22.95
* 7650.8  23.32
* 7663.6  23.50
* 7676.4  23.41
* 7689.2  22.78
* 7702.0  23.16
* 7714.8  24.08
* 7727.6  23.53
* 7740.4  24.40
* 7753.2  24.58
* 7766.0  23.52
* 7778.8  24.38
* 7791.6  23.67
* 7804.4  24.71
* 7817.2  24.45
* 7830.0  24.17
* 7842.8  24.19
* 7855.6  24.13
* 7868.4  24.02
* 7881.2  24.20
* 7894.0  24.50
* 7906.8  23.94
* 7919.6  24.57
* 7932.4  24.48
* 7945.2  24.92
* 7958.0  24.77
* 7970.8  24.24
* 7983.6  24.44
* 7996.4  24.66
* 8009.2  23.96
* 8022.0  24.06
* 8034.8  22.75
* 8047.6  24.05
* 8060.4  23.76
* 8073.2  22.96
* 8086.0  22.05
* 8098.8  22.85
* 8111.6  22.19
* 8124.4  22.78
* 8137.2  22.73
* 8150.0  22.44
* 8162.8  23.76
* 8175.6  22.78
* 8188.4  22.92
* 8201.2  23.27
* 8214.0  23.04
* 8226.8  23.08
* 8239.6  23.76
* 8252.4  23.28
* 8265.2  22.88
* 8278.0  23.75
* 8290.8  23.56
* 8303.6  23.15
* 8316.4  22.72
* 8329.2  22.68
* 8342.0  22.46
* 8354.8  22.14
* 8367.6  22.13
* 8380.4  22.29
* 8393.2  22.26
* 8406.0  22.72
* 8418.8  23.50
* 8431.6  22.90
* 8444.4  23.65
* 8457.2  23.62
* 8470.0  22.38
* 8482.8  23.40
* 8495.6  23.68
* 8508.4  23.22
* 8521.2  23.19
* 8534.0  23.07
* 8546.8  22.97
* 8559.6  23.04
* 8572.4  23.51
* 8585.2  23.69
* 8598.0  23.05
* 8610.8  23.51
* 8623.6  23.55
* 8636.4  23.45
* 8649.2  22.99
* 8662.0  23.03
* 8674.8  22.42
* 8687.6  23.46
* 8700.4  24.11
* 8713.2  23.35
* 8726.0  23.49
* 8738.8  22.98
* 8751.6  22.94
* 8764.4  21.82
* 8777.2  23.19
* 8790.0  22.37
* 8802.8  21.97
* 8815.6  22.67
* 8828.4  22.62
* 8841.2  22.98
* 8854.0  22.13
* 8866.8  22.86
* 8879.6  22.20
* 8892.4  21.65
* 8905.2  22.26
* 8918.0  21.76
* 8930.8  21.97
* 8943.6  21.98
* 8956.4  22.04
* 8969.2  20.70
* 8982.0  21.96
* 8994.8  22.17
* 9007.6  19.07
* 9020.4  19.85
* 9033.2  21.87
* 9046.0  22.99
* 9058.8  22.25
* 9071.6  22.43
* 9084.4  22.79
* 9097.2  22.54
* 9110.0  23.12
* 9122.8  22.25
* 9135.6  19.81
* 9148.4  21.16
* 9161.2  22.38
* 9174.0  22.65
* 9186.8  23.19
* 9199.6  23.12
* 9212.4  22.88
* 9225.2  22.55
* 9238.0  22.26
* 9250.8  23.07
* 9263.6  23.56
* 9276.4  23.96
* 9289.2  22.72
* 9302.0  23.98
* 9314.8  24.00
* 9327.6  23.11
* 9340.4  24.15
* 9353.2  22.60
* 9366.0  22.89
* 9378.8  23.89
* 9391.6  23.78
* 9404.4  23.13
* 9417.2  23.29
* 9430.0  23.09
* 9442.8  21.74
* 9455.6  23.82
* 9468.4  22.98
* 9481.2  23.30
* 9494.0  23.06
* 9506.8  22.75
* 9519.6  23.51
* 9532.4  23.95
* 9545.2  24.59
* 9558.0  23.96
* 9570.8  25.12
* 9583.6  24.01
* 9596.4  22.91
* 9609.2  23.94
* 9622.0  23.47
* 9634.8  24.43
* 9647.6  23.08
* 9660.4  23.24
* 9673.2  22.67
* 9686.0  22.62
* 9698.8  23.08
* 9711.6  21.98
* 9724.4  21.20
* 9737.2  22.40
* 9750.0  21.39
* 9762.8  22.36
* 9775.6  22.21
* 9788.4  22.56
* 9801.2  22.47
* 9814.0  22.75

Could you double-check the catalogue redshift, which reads 0.05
